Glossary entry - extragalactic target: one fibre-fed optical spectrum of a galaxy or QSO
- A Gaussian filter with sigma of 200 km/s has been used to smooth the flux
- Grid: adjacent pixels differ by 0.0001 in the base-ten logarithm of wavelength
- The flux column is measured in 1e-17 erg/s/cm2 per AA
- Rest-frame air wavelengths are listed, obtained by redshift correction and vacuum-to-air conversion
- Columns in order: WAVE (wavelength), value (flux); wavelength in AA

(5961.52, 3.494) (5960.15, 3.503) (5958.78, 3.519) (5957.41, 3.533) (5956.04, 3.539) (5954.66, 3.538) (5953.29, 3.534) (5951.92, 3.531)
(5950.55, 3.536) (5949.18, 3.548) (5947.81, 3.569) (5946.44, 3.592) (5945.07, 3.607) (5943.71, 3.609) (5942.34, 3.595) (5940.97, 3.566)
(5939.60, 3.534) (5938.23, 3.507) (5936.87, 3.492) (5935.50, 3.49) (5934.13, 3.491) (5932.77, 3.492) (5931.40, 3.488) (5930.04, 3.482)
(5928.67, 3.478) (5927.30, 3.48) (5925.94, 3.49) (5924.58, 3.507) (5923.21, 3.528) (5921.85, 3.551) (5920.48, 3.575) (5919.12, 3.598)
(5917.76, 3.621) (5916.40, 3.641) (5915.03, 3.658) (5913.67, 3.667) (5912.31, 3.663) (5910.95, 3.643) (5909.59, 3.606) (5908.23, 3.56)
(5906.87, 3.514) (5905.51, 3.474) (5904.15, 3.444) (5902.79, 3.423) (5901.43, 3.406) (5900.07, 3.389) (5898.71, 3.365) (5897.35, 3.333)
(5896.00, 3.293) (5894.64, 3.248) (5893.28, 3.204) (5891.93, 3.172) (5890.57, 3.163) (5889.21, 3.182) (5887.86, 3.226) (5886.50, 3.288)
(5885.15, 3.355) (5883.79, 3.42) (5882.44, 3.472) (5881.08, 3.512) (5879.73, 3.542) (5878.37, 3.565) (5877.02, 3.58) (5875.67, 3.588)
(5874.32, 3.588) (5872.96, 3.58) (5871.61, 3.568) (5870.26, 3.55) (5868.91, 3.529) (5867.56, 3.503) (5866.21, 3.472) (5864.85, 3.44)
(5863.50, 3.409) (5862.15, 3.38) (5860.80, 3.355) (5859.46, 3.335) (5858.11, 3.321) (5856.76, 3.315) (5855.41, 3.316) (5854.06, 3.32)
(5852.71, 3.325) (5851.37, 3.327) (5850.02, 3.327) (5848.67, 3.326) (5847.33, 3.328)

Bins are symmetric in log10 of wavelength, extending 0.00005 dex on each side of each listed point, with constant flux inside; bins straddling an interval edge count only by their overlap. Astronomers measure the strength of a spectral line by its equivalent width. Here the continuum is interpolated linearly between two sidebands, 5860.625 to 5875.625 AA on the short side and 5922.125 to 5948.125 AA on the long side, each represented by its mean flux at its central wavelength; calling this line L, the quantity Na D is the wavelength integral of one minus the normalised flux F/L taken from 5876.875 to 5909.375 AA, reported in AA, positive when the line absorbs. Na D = 1.2 AA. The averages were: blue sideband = 3.5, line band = 3.38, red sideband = 3.53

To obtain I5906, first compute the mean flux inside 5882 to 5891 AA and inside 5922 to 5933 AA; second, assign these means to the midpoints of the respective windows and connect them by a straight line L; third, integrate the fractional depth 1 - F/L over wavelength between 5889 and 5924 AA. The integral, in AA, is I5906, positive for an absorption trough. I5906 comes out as -0.7 AA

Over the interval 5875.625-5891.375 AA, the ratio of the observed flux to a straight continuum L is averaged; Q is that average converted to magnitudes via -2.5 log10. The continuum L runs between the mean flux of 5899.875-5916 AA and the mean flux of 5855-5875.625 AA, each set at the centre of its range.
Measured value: 0.03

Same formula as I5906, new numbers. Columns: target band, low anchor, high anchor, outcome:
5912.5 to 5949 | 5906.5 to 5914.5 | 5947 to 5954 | 0.3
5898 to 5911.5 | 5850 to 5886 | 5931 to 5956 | 0.0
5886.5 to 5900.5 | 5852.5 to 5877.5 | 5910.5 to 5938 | 1.0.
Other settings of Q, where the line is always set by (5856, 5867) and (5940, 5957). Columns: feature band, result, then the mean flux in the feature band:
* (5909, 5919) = -0.05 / 3.64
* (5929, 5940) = 0.01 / 3.5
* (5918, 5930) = 0.00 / 3.53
